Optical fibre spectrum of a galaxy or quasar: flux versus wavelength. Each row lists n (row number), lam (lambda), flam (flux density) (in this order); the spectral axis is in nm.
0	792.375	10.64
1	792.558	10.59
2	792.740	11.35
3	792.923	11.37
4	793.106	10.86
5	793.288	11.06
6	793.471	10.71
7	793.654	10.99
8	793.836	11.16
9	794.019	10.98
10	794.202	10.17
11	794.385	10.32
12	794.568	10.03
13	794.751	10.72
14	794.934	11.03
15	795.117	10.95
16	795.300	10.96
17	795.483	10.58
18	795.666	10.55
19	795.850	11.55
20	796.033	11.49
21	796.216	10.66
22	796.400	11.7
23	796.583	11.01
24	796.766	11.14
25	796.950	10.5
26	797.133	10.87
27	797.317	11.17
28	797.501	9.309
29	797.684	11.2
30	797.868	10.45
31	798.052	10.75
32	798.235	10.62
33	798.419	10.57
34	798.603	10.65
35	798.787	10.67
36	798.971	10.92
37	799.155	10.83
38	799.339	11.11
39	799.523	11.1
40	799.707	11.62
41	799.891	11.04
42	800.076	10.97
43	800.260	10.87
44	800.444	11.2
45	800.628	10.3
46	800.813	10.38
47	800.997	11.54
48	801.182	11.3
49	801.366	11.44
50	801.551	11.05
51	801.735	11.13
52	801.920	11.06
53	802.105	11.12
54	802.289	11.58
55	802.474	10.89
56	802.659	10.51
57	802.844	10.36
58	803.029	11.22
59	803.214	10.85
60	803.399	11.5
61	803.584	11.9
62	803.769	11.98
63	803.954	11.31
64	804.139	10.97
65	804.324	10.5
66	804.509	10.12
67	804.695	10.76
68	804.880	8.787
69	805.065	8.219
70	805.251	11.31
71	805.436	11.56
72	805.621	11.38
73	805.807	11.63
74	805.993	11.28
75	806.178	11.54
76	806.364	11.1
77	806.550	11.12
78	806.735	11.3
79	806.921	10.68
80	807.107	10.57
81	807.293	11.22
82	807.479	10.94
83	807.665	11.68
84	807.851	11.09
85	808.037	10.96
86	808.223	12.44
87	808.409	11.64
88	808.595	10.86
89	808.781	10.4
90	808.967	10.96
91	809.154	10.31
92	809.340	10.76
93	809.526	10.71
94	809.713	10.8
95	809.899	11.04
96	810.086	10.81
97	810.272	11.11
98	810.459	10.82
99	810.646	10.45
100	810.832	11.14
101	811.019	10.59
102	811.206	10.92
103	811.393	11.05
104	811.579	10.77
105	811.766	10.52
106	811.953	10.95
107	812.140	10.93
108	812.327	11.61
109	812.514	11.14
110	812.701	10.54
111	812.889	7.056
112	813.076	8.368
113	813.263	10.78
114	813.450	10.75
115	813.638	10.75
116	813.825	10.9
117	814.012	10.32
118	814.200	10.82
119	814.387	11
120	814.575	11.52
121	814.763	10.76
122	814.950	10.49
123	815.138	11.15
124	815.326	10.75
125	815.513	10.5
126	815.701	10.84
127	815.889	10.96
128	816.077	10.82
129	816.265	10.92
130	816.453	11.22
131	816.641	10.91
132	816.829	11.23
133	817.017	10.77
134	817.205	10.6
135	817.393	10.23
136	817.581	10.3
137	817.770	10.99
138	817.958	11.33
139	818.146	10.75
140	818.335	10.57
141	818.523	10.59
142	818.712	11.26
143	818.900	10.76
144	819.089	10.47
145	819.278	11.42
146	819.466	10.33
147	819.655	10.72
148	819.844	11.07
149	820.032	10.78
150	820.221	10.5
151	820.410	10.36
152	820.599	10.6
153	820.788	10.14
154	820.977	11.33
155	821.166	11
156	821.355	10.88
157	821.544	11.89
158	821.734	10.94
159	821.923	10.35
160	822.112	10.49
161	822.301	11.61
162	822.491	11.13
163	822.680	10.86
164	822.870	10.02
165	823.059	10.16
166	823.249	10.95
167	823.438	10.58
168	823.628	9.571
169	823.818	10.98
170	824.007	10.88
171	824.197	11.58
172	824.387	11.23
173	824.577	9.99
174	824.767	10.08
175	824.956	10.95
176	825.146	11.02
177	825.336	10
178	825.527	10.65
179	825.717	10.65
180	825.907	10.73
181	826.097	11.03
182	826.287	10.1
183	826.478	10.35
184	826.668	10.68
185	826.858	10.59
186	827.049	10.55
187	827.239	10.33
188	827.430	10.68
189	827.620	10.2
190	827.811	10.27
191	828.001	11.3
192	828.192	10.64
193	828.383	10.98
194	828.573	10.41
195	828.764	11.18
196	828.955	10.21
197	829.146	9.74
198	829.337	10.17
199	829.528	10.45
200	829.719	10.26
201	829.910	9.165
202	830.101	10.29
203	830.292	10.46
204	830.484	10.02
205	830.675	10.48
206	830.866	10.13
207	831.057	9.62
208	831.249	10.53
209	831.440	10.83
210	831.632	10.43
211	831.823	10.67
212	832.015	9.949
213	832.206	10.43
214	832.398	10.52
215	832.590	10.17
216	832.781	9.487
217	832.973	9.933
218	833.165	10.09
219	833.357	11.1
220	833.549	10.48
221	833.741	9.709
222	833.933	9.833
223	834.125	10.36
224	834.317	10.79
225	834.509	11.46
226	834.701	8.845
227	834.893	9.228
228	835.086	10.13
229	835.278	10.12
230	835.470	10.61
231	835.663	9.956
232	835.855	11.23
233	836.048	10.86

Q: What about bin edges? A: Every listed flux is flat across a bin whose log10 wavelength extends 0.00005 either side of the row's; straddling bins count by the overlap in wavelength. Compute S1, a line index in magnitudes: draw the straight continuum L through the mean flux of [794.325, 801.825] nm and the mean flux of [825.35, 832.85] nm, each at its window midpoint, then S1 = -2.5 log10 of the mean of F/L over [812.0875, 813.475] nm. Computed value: 0.06 mag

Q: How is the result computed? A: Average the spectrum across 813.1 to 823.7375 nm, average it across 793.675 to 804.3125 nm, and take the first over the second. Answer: 1.0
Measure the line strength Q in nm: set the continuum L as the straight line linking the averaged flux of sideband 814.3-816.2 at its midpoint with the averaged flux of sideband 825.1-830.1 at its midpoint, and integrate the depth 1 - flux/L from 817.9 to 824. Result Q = -0.04 nm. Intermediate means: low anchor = 10.9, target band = 10.8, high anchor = 10.5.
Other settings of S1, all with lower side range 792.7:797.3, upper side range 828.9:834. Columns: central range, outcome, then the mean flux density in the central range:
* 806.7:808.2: -0.04 mag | 11.1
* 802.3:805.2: 0.00 mag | 10.7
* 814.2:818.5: -0.04 mag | 10.8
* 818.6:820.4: -0.04 mag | 10.8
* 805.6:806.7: -0.06 mag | 11.3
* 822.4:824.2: -0.03 mag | 10.6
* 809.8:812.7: -0.03 mag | 10.9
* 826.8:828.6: -0.04 mag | 10.6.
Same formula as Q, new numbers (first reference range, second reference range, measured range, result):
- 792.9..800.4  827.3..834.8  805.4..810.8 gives -0.20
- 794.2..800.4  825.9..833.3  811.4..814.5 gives 0.04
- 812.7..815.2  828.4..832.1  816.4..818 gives -0.07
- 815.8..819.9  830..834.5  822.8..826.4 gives 0.00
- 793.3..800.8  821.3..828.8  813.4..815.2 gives -0.02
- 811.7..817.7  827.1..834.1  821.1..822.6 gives -0.08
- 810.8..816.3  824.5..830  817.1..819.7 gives -0.04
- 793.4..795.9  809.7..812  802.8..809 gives -0.11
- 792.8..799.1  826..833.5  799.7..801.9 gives -0.06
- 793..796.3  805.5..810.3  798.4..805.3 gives 0.05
